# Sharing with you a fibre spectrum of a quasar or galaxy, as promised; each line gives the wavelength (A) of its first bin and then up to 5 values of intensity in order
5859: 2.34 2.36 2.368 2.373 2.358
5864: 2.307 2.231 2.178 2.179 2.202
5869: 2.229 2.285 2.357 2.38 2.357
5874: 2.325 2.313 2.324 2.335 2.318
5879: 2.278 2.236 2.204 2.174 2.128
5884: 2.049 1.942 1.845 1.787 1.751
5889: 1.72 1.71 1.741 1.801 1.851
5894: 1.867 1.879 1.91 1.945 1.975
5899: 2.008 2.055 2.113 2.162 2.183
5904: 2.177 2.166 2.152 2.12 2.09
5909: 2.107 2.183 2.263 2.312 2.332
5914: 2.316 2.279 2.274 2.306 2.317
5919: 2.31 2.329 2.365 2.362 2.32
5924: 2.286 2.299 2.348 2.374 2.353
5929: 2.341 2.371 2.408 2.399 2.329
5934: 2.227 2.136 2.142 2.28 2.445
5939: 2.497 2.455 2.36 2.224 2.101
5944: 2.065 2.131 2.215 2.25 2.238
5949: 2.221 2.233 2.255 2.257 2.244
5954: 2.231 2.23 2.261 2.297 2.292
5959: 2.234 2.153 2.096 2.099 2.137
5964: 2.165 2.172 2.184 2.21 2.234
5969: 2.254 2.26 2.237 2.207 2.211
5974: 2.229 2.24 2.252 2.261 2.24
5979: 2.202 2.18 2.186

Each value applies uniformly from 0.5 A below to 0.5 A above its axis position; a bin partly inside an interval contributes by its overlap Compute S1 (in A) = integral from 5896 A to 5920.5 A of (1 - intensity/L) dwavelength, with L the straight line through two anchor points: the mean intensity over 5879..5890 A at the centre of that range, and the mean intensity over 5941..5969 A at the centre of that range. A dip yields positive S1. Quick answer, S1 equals -1.4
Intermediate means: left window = 1.98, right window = 2.2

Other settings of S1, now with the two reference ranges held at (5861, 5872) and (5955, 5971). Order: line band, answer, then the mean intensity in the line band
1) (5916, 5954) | -1.09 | 2.29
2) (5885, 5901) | 2.78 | 1.87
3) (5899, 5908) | 0.48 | 2.13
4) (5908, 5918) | -0.06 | 2.26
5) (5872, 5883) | -0.06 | 2.28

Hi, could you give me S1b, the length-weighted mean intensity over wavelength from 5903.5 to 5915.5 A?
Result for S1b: 2.21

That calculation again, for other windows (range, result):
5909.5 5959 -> 2.29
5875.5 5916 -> 2.07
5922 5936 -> 2.32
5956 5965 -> 2.19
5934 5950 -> 2.25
